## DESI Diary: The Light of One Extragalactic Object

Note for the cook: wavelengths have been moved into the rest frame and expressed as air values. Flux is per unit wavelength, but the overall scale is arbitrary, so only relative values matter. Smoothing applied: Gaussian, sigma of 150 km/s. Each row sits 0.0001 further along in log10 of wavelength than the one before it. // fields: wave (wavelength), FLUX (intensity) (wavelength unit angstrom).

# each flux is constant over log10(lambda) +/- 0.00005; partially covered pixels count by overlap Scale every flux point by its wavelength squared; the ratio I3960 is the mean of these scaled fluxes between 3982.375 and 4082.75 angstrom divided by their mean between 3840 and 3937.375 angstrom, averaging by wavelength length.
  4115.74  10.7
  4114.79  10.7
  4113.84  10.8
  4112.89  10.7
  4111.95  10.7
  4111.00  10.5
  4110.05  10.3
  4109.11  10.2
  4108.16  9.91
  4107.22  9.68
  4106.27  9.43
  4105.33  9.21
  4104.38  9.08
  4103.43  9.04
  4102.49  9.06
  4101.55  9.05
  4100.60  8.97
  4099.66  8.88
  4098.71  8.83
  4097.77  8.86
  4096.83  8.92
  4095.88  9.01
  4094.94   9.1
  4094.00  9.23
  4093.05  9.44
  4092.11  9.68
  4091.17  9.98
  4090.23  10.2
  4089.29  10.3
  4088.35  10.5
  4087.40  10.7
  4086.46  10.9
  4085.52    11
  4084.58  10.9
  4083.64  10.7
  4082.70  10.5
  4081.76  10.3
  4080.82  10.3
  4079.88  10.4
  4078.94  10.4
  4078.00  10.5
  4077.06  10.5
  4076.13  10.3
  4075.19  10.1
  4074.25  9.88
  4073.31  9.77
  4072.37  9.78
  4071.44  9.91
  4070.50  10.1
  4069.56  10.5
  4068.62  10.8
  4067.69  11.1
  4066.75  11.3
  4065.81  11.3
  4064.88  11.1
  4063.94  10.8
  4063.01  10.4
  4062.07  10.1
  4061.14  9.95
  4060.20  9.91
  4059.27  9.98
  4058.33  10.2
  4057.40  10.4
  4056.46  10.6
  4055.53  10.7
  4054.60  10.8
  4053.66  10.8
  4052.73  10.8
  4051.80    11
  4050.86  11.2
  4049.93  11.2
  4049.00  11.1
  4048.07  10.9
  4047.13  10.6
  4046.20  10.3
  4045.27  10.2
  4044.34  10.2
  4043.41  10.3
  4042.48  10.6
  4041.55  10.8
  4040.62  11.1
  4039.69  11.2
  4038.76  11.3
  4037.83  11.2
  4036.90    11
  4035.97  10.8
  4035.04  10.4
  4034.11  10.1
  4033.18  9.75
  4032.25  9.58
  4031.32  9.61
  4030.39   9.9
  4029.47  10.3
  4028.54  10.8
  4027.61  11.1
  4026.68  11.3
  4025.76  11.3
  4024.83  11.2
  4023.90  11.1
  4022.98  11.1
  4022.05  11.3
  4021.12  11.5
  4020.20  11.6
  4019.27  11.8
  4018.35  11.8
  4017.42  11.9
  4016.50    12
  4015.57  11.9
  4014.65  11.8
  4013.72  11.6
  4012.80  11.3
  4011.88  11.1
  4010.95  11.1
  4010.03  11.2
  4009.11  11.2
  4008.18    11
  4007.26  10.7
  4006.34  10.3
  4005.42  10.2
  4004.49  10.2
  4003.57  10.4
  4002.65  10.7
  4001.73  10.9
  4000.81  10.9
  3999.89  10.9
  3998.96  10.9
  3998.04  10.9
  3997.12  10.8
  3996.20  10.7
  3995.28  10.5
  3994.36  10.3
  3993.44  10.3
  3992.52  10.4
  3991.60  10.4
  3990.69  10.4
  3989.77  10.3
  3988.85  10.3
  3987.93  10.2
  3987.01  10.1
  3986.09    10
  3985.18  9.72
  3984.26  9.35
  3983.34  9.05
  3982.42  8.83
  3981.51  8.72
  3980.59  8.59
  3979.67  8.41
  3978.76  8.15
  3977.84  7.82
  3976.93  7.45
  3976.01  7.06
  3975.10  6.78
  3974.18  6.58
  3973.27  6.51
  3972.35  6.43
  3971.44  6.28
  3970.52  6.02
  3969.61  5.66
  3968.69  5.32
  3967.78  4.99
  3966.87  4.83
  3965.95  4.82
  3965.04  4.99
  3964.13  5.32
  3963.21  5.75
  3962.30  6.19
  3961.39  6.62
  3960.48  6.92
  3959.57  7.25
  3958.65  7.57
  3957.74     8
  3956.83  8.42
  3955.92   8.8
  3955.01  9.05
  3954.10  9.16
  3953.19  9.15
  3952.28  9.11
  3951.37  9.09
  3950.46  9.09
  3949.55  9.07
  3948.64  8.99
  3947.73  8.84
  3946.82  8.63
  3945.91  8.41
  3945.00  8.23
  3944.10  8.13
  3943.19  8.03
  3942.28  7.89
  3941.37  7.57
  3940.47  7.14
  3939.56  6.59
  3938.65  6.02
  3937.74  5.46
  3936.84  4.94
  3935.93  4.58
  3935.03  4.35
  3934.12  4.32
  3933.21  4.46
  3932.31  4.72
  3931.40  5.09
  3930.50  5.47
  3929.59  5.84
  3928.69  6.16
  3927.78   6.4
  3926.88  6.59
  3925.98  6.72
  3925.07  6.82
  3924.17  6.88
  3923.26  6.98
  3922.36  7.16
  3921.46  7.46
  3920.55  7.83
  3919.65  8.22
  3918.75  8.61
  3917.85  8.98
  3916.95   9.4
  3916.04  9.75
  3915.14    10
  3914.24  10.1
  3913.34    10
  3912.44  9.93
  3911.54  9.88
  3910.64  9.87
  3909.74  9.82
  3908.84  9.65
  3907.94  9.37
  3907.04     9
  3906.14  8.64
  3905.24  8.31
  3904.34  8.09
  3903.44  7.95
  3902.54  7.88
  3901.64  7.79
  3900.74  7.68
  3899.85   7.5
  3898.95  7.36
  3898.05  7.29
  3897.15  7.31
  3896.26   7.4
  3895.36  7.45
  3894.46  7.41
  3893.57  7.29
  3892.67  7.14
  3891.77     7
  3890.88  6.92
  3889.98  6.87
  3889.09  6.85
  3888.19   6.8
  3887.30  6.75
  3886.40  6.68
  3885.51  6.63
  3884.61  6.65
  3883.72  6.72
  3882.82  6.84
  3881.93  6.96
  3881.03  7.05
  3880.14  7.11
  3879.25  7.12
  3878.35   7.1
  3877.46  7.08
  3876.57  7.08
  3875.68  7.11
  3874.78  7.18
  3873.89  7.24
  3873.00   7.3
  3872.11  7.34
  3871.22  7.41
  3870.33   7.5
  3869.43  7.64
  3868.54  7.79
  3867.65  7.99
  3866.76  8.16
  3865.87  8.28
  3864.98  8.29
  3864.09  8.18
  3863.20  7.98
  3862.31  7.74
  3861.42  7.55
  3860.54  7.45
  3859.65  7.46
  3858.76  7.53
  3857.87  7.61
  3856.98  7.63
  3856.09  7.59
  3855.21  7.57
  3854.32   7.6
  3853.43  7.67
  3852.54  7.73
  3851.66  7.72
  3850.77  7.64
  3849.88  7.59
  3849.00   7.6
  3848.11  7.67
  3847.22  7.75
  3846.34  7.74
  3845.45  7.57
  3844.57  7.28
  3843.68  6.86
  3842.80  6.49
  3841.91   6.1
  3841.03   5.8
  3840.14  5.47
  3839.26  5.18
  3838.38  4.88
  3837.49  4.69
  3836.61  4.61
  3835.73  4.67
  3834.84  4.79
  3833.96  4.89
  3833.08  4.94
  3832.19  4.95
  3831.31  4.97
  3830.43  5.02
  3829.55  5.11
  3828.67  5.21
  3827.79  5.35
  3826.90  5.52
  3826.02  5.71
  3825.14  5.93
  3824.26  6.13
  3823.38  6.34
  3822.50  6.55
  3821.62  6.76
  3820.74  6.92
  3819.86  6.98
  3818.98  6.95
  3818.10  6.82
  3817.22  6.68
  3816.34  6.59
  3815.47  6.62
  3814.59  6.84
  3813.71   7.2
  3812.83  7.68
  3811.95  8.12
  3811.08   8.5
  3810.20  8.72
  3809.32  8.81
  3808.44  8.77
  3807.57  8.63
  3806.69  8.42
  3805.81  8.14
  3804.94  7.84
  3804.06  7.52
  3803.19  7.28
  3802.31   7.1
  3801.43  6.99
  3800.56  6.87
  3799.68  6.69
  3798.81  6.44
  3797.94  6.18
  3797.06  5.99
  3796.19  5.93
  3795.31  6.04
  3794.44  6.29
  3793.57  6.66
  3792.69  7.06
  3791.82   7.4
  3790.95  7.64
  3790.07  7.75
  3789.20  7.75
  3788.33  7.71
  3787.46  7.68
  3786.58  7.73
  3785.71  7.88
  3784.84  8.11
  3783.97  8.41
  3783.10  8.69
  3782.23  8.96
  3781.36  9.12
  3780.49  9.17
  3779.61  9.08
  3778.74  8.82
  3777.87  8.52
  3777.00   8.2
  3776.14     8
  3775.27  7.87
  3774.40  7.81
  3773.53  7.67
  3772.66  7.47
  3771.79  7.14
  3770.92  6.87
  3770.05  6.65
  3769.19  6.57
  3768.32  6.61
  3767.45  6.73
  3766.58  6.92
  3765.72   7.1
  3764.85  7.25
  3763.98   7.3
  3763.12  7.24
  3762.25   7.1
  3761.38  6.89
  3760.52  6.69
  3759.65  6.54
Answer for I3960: 1.5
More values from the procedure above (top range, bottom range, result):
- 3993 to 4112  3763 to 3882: 1.65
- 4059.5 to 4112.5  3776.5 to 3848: 1.67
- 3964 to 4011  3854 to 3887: 1.28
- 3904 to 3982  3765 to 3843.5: 1.16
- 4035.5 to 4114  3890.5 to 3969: 1.48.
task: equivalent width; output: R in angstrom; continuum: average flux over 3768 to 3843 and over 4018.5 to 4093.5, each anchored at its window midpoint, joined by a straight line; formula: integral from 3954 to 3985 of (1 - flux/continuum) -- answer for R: 7.4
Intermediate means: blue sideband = 6.92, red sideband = 10.6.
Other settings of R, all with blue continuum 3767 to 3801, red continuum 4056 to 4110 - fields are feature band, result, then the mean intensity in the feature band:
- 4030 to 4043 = -1.2 angstrom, 10.5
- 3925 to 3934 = 3.1 angstrom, 5.73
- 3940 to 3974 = 6.1 angstrom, 7.35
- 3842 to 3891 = 4.9 angstrom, 7.37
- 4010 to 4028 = -3.7 angstrom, 11.5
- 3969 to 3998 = 1.3 angstrom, 8.79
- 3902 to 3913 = -0.6 angstrom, 9.03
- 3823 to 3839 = 5.4 angstrom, 5.2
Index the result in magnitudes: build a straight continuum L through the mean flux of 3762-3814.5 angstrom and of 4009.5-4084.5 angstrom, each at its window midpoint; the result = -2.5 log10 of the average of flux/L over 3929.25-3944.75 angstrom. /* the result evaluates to 0.497 mag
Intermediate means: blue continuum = 7.58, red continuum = 10.7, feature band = 5.95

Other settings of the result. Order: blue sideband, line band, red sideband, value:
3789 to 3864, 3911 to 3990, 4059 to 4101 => 0.12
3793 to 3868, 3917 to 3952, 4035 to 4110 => 0.18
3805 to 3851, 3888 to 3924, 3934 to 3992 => -0.15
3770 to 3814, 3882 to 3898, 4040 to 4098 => 0.23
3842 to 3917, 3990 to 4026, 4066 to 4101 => -0.19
